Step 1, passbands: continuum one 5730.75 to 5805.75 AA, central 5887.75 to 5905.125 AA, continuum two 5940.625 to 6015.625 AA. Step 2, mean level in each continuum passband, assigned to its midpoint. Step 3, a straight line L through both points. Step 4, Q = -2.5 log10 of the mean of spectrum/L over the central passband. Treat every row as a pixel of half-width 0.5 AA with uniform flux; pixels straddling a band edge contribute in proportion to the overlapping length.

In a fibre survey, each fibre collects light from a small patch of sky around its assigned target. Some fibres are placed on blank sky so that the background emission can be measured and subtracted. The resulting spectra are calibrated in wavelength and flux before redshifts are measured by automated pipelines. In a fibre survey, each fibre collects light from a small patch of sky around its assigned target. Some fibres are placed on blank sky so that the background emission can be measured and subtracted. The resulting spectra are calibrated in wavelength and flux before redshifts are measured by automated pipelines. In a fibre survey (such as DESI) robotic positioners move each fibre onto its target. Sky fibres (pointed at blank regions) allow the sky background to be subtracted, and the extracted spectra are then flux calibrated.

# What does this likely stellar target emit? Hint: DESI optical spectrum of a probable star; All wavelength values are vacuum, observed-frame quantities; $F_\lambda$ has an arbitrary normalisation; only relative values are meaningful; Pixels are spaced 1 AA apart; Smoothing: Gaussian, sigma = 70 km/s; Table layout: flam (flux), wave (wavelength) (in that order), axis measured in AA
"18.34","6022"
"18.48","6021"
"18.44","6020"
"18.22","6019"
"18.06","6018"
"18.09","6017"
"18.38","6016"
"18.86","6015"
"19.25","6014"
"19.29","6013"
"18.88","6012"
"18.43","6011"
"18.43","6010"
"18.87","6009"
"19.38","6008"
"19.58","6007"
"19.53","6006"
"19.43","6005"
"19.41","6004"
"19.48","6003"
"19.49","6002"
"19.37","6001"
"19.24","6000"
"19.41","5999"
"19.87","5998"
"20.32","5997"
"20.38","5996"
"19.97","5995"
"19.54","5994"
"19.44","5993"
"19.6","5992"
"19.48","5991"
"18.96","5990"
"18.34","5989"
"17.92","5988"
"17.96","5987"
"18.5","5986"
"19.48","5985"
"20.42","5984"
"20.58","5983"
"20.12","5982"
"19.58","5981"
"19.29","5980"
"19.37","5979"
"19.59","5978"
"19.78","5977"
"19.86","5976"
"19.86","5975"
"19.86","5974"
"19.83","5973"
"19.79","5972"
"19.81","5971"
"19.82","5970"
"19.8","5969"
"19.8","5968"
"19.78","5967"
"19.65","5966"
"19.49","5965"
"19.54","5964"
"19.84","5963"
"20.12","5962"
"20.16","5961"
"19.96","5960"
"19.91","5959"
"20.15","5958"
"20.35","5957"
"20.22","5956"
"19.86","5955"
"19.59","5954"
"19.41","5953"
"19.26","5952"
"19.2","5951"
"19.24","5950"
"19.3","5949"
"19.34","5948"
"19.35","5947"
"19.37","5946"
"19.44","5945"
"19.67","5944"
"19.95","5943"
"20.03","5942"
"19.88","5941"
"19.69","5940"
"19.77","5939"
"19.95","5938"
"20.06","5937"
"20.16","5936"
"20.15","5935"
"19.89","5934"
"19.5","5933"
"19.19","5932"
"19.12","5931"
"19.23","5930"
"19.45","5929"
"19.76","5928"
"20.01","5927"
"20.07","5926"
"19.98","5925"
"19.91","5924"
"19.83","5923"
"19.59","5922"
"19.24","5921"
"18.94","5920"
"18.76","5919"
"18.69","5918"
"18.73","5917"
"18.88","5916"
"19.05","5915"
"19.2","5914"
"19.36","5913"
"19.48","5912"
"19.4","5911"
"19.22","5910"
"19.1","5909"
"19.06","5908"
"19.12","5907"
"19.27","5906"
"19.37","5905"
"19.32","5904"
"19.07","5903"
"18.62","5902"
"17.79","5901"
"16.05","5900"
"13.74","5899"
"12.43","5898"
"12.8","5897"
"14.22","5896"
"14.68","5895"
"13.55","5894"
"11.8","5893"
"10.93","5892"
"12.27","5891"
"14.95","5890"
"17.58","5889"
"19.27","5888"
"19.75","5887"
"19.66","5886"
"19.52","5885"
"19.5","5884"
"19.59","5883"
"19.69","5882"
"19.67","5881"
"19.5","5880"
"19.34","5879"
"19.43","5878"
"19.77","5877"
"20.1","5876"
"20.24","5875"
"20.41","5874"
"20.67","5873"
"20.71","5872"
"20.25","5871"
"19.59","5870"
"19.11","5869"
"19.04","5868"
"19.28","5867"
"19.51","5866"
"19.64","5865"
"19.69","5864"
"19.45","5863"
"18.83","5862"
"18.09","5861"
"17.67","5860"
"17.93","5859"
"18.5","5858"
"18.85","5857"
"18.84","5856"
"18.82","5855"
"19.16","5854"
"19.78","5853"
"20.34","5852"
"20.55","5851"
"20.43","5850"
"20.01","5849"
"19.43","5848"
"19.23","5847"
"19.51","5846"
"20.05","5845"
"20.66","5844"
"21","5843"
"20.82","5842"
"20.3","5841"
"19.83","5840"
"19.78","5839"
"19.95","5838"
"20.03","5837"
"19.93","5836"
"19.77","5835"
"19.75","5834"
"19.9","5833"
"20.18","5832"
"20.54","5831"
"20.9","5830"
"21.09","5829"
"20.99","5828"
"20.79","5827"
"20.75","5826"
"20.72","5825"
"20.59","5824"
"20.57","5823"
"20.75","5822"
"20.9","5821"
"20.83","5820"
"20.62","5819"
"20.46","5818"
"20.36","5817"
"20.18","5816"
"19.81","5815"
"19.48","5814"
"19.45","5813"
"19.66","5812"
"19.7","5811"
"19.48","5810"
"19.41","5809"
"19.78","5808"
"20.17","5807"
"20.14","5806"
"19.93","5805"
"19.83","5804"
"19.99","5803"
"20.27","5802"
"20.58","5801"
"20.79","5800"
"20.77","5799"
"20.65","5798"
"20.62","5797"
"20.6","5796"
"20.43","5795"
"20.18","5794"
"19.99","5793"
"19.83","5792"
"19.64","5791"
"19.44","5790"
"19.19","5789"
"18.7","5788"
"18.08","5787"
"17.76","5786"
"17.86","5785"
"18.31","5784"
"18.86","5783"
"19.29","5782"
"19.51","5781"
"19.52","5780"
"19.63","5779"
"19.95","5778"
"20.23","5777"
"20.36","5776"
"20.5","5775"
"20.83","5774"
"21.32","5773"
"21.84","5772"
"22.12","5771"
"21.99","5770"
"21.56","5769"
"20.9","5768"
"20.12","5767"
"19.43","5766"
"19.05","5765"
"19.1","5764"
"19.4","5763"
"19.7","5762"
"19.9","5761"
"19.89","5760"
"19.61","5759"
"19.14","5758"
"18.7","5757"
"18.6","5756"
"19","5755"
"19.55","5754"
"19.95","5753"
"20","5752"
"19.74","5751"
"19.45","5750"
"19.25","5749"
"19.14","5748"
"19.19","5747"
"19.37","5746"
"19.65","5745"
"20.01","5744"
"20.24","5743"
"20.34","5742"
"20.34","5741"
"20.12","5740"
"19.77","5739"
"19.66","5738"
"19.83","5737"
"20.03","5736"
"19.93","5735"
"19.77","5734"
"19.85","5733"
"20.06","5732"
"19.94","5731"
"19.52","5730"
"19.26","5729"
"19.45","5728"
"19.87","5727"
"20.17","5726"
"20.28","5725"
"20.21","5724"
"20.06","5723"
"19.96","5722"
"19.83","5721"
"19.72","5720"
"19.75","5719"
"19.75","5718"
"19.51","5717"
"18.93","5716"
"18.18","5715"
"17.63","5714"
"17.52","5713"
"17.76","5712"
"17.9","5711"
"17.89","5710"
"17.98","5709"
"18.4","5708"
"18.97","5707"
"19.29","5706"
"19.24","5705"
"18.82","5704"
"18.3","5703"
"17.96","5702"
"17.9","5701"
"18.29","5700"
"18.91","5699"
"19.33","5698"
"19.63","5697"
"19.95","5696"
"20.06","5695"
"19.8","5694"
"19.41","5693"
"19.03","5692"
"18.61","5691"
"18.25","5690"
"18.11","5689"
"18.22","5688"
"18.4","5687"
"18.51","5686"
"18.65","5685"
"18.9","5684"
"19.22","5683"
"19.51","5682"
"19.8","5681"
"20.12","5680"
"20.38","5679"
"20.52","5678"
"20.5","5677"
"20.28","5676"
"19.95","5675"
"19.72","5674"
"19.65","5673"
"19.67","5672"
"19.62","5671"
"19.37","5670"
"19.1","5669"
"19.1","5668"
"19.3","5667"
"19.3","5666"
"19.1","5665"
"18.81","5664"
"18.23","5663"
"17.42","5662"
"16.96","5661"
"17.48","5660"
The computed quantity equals 0.27 mag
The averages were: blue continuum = 19.8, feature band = 15.3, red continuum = 19.5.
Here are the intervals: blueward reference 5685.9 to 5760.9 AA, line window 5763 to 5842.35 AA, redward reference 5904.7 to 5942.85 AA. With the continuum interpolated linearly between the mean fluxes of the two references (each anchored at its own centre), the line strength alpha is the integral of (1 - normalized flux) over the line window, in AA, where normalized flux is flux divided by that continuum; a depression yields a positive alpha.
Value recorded -3.0 AA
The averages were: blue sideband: 19.3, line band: 20.1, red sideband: 19.5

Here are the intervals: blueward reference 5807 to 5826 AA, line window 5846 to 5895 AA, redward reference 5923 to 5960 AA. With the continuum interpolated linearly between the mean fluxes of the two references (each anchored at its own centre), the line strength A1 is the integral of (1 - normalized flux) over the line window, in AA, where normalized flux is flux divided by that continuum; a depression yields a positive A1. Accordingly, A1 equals 3.1 AA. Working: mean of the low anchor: 20.2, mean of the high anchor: 19.7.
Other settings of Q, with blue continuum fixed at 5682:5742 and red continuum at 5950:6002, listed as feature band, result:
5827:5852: -0.04 mag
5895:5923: 0.08 mag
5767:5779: -0.09 mag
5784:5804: -0.02 mag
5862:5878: -0.02 mag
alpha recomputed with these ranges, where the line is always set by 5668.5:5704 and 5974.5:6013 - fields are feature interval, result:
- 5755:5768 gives -0.1 AA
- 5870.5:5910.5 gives 3.2 AA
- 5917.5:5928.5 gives -0.1 AA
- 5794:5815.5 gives -0.9 AA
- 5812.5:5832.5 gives -1.2 AA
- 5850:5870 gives 0.2 AA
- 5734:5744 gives -0.4 AA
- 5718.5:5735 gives -0.5 AA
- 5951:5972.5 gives -0.5 AA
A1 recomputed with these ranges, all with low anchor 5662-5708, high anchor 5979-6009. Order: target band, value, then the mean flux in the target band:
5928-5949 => -0.28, 19.7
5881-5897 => 2.40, 16.4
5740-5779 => -1.52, 20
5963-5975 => -0.21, 19.8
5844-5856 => -0.27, 19.8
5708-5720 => 0.44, 18.5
